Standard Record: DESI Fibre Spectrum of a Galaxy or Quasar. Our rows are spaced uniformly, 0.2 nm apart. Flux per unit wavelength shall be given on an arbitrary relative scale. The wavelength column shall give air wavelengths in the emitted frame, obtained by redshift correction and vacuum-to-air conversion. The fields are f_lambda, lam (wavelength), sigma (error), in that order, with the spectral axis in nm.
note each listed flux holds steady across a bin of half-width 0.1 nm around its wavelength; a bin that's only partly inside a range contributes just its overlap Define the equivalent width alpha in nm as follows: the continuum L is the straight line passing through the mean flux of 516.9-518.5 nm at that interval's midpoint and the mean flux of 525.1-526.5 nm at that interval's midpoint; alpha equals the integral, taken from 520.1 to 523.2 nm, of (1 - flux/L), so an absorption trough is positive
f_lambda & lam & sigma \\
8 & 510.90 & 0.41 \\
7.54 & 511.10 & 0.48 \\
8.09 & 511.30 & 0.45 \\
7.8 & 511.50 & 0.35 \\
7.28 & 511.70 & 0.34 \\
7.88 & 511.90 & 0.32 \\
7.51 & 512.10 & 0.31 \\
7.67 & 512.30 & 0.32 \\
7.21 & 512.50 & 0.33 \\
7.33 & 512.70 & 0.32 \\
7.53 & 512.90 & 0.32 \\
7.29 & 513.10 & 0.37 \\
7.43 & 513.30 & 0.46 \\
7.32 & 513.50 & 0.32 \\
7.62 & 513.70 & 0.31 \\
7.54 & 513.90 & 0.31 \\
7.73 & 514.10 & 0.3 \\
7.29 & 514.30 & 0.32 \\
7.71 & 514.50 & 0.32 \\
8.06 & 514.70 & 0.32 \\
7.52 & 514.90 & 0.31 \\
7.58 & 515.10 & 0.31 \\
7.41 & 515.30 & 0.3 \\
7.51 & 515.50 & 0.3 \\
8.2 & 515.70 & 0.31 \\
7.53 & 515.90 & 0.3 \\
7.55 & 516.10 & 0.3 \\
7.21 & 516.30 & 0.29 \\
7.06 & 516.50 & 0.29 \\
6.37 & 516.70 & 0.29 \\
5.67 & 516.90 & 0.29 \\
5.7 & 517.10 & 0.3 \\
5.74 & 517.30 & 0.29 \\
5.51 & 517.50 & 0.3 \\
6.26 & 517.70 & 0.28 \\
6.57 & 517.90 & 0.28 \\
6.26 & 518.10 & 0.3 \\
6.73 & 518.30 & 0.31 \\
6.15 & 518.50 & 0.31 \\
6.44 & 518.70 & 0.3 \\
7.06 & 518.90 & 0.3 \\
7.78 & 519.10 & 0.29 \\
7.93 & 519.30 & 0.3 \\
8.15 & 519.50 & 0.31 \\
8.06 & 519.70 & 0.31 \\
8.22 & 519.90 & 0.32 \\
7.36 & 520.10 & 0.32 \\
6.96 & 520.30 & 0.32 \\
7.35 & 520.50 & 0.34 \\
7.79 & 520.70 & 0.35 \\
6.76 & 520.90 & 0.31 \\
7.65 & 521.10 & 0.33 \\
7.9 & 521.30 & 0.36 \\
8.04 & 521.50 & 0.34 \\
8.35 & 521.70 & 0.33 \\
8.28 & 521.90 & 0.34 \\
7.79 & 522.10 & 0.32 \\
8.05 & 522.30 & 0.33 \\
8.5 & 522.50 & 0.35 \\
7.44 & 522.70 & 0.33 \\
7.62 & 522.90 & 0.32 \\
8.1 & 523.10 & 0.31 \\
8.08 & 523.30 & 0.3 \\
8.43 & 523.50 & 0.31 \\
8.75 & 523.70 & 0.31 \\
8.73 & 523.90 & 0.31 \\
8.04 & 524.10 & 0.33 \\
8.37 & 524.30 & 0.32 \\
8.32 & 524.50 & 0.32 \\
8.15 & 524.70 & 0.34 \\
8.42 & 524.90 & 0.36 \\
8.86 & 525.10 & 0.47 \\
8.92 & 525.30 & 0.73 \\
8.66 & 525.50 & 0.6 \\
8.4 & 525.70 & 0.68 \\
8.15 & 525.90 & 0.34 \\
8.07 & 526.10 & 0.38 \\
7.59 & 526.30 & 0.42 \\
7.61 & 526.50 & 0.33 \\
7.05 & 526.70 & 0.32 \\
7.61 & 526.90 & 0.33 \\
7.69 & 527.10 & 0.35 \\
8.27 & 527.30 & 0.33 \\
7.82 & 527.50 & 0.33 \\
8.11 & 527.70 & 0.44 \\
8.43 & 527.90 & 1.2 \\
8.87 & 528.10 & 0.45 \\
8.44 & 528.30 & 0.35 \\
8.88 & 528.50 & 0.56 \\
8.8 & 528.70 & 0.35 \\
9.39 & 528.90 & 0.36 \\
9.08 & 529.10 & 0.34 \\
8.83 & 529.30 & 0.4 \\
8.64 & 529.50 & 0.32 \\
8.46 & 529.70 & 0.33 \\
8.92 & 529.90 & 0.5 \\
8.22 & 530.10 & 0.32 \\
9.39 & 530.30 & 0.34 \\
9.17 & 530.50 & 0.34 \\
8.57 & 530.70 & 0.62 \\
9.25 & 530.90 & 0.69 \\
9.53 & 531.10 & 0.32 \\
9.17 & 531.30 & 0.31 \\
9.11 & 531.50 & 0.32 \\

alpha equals -0.26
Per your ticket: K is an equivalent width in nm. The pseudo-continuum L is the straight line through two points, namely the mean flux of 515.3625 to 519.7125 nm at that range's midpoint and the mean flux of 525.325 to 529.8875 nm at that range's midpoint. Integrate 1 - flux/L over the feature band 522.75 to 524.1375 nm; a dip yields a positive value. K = -0.09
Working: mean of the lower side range 6.86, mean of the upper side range 8.33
